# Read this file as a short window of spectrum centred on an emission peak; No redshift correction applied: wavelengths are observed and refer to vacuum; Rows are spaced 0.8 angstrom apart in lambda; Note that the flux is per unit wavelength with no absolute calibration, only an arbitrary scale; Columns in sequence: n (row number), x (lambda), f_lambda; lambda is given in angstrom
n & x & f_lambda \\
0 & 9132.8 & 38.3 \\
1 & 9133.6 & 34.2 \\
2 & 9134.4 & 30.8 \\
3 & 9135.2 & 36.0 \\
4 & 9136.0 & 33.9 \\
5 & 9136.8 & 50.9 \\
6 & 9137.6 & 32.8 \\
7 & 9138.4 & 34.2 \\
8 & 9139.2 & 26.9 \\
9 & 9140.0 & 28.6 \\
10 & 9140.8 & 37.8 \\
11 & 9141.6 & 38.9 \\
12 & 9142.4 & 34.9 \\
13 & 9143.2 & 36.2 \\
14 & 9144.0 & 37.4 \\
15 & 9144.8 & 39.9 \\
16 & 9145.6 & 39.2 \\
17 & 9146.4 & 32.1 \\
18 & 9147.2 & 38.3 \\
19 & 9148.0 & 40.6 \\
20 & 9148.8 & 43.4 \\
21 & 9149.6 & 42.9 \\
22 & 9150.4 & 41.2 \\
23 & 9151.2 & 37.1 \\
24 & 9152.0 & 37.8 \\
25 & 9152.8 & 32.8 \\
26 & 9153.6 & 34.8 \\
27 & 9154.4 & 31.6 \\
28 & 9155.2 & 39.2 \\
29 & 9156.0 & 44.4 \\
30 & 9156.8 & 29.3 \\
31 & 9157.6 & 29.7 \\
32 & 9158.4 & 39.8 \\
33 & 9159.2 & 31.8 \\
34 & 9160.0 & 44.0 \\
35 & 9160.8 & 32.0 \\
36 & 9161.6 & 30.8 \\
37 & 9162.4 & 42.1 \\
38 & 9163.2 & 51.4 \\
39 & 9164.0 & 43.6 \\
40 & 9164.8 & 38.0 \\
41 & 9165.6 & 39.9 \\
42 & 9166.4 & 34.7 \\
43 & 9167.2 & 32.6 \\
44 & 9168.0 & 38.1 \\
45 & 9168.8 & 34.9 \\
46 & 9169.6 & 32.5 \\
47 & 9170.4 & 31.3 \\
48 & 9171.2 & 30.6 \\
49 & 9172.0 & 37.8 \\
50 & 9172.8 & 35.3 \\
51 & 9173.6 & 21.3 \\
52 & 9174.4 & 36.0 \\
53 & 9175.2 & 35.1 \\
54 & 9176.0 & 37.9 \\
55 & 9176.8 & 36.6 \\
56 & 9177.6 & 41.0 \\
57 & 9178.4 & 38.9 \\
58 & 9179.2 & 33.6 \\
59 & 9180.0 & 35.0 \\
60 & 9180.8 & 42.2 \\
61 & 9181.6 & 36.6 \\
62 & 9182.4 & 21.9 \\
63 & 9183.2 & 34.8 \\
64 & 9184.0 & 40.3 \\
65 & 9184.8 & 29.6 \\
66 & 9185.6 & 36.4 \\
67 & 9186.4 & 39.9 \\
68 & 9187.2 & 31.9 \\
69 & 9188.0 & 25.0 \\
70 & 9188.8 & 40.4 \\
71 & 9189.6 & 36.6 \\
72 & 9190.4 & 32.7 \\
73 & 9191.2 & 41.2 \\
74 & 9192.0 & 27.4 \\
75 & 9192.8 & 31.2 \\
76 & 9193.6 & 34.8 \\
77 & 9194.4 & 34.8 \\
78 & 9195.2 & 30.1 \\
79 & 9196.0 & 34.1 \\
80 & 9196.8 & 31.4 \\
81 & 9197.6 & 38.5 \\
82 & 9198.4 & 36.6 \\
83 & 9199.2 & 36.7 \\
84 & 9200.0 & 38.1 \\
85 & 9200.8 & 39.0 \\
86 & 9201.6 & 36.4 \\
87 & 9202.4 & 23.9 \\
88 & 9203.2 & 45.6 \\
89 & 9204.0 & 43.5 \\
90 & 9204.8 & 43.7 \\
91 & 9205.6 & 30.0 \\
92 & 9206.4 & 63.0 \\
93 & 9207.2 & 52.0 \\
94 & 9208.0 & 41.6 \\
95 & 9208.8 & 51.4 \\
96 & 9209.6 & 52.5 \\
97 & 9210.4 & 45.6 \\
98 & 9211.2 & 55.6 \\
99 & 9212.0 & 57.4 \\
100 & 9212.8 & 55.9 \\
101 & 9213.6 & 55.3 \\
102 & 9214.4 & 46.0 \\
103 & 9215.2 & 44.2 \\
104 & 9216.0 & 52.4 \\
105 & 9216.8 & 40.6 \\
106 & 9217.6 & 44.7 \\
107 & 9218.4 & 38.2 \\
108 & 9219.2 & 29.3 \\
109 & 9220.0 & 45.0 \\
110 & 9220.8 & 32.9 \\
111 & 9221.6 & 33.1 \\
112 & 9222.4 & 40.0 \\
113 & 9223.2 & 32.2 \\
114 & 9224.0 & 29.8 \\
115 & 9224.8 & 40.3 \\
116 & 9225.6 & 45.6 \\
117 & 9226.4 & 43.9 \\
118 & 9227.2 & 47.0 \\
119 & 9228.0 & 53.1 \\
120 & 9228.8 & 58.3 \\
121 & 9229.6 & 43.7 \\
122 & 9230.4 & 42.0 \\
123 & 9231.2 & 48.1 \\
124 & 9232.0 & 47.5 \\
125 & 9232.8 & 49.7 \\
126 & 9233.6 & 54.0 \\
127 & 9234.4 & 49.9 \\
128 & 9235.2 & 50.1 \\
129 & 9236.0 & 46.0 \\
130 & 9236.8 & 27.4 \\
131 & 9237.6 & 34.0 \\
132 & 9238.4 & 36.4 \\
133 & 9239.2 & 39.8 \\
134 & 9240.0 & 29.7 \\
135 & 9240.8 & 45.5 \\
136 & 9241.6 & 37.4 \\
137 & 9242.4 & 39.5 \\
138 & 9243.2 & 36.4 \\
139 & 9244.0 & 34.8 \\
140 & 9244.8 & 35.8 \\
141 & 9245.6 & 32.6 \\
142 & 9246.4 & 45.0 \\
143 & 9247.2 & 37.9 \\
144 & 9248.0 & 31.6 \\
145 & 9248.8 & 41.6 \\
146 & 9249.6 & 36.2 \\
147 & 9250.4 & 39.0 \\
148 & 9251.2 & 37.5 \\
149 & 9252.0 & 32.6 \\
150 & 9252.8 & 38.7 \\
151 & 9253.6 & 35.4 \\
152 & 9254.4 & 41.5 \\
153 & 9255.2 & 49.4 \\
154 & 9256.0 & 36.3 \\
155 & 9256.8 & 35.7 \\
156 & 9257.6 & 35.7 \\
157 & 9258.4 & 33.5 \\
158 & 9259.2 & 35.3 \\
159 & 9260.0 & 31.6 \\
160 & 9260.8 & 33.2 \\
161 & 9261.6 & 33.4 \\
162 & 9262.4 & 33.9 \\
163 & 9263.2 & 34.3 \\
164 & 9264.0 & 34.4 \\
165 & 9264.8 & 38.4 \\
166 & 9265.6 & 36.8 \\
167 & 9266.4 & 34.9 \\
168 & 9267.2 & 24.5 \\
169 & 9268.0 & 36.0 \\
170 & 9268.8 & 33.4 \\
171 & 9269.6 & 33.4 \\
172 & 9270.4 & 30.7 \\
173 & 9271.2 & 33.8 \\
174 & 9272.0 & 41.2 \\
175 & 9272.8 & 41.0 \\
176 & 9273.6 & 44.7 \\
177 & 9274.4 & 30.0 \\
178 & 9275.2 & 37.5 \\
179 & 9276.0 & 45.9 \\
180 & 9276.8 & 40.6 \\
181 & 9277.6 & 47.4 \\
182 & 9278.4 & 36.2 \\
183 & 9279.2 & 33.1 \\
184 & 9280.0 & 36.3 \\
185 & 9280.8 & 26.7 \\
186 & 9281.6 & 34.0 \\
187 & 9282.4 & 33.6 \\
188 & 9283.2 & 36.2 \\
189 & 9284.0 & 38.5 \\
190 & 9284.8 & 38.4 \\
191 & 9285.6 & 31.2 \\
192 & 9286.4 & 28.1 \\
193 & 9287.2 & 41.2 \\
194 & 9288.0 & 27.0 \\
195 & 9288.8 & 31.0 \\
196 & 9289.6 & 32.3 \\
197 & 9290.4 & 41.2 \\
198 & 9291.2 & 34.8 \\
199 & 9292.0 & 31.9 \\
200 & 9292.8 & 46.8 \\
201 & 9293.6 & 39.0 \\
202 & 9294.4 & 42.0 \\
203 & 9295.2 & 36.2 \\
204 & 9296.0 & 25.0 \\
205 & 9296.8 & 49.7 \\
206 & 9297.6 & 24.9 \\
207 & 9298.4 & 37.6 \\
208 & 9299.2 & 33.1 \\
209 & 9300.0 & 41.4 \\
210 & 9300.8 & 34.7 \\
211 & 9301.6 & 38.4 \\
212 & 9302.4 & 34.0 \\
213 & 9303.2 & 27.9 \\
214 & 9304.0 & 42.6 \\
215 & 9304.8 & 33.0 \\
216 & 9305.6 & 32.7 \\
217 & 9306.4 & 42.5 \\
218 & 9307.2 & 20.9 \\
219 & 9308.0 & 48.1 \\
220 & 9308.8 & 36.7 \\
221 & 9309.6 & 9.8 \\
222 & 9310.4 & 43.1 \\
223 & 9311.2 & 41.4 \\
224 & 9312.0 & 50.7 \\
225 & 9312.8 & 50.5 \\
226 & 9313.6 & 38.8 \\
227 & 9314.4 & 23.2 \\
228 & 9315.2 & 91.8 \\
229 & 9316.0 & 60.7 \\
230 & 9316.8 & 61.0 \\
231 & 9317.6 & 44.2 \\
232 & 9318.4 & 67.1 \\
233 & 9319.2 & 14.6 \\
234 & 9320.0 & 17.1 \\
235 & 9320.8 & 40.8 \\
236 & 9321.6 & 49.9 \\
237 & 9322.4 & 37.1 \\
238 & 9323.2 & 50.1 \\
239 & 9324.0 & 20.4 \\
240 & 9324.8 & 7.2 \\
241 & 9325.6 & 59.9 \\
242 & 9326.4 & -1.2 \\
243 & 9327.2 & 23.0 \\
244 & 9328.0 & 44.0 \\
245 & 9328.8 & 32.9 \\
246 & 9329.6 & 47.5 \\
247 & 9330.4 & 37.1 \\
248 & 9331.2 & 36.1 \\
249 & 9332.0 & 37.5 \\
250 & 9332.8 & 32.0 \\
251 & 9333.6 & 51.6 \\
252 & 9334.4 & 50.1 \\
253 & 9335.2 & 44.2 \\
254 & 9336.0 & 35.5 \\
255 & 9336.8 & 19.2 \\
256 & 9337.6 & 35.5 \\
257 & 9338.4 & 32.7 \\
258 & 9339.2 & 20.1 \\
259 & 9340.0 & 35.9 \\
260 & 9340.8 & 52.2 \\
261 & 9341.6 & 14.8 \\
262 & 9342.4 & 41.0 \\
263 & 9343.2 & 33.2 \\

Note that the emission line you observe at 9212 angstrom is [S II] 6716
